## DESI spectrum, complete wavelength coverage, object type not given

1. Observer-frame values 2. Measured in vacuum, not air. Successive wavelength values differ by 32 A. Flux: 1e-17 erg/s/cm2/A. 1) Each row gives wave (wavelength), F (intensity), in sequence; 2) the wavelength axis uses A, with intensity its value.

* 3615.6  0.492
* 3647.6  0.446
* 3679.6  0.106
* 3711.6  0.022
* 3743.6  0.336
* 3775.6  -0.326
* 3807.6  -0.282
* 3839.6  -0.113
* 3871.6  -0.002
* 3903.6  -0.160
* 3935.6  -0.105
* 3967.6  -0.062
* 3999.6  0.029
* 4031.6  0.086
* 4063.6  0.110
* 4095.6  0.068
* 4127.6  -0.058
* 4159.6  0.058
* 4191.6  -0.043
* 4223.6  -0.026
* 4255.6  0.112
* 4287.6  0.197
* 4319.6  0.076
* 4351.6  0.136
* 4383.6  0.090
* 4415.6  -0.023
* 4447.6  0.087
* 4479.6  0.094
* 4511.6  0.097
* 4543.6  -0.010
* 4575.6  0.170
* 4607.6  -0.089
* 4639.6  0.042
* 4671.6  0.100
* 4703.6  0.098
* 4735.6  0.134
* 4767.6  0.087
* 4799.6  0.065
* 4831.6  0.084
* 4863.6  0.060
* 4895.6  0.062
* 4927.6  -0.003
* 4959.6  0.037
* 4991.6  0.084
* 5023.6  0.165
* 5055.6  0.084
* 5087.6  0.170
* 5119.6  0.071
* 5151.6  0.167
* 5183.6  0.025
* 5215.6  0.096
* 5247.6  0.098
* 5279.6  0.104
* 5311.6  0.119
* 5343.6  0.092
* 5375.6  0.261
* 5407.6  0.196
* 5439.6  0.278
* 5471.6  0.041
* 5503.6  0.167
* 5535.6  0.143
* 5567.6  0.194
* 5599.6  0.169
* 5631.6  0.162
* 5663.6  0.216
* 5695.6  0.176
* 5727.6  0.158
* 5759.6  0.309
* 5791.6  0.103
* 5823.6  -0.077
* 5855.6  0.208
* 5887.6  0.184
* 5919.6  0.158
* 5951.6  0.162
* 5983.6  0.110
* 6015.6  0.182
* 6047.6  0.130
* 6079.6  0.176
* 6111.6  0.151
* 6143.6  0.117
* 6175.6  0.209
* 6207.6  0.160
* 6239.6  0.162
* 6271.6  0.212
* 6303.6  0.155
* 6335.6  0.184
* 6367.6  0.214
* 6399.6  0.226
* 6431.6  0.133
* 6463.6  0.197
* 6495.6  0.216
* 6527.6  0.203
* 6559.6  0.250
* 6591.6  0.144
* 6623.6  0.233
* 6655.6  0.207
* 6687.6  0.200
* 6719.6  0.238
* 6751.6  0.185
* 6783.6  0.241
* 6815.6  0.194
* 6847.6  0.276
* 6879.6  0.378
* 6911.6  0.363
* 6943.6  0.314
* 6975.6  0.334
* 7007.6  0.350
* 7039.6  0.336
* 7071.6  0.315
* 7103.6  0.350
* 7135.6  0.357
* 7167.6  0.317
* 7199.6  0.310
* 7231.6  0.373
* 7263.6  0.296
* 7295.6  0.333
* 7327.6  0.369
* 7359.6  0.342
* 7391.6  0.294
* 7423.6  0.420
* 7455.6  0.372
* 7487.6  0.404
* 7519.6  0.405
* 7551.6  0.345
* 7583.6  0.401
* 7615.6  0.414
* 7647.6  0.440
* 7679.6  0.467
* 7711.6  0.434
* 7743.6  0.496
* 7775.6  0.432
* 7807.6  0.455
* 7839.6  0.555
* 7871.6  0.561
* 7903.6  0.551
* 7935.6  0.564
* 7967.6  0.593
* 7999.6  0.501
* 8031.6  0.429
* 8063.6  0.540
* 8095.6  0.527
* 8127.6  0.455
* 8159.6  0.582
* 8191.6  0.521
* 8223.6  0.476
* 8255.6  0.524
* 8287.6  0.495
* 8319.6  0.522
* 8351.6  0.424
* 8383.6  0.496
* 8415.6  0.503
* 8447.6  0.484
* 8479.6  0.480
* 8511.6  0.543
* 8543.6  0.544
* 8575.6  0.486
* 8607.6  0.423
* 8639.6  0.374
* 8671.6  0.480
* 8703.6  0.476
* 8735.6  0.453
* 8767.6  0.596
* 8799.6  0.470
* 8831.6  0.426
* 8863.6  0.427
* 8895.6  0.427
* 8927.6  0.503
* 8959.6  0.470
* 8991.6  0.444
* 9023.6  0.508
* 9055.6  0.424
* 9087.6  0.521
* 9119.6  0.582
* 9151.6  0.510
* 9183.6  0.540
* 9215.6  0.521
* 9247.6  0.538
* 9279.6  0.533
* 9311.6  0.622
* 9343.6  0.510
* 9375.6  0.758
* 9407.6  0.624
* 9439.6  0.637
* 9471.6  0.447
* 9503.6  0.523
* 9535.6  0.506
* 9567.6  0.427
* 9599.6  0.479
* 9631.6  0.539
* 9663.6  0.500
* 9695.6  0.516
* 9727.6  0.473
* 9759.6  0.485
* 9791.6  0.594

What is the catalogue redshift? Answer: 0.718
